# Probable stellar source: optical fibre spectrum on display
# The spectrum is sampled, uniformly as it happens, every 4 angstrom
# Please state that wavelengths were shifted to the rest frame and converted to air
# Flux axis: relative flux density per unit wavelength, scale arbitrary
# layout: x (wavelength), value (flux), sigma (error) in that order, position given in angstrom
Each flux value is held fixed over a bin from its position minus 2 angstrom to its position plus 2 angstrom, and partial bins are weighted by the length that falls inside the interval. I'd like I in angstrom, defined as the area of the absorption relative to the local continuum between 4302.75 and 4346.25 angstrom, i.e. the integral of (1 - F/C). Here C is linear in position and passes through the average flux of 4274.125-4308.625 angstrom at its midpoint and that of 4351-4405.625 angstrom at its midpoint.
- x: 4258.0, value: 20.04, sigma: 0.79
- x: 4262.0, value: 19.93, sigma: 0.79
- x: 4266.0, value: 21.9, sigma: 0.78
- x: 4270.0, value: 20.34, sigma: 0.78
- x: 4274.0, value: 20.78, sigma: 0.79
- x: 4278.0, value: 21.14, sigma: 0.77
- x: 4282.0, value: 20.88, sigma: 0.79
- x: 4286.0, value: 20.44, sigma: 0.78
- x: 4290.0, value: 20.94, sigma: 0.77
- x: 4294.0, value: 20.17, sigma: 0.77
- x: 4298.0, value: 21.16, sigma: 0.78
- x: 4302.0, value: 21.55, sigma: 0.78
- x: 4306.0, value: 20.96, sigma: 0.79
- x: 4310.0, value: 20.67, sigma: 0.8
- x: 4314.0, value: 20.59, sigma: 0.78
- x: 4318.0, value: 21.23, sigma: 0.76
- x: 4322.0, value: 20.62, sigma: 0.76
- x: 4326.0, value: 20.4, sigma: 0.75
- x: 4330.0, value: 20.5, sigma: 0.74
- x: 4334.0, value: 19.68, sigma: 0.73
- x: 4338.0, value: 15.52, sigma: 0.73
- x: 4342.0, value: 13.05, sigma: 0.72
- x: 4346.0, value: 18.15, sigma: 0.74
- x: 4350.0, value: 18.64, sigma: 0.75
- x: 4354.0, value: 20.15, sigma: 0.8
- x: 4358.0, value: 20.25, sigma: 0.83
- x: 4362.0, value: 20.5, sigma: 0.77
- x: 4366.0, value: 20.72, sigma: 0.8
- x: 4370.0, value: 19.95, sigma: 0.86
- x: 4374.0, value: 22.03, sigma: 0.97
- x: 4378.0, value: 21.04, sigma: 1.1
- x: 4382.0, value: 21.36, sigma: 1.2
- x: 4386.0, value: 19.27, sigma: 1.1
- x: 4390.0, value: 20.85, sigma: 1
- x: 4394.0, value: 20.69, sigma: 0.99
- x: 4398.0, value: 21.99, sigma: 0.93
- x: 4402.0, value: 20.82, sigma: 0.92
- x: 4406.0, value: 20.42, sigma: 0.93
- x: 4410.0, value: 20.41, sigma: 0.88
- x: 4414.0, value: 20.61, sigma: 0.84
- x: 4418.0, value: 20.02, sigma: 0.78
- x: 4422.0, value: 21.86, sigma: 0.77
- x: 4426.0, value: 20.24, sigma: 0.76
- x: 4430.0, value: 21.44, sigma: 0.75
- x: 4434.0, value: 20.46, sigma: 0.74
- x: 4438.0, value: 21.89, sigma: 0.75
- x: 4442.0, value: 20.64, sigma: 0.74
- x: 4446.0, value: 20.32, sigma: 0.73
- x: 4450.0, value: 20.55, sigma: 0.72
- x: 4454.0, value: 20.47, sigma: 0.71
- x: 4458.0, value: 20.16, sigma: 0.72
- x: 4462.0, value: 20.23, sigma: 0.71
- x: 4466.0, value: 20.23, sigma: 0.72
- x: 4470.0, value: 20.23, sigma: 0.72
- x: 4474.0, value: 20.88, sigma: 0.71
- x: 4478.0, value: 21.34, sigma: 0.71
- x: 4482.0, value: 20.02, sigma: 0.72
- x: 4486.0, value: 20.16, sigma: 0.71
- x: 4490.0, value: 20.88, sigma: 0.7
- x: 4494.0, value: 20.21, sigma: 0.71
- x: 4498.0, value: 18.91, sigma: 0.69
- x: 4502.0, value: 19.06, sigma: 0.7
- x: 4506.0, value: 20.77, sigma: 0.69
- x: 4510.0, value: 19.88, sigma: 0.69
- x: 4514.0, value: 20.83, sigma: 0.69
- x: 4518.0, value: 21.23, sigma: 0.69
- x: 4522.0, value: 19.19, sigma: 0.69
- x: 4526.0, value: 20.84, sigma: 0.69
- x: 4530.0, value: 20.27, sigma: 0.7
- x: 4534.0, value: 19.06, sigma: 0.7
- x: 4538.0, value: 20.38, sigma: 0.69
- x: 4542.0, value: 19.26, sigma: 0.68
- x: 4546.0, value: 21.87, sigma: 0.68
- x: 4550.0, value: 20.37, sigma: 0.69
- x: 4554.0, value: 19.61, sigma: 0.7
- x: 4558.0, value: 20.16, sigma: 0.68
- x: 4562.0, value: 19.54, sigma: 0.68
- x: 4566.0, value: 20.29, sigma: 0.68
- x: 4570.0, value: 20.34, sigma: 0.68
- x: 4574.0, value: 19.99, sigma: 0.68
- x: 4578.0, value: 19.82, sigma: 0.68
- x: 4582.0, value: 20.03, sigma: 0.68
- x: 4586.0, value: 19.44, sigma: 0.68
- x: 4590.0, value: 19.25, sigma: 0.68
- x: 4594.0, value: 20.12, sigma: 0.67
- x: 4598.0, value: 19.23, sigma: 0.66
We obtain 3.1 angstrom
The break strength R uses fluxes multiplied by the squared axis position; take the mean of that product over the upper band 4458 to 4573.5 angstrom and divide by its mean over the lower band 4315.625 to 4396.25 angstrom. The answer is 1.10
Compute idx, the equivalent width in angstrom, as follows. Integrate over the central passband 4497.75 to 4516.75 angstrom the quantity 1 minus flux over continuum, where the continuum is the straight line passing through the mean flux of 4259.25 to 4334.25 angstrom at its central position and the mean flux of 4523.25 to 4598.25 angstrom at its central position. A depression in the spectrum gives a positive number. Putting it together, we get 0.1 angstrom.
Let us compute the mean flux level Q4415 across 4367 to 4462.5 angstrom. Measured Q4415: 20.7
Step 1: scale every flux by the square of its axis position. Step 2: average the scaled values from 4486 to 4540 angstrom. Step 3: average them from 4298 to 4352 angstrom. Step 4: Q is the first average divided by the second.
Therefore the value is 1.1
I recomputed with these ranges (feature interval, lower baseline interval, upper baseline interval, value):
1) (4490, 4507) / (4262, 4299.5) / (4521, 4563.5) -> 0.33 angstrom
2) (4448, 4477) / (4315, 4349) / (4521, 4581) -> -1.34 angstrom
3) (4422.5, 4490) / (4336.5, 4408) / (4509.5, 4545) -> -2.13 angstrom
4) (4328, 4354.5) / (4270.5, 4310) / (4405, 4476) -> 3.76 angstrom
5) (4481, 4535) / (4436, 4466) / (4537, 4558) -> 0.77 angstrom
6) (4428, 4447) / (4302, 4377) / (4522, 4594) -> -1.09 angstrom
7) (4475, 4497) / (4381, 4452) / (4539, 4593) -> -0.06 angstrom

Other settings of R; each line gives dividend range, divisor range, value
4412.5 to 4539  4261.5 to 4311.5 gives 1.07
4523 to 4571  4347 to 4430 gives 1.05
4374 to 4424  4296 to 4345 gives 1.10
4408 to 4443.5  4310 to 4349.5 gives 1.15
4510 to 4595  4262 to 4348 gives 1.12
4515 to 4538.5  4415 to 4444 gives 1.01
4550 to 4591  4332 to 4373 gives 1.17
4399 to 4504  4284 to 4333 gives 1.05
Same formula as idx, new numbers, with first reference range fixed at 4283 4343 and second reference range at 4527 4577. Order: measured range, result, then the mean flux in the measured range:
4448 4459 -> -0.2 angstrom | 20.4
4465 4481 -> -0.5 angstrom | 20.7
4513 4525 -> -0.2 angstrom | 20.4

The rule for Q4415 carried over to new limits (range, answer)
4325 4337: 19.8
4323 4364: 18.7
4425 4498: 20.5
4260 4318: 20.8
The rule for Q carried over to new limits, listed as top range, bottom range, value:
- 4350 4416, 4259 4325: 1.03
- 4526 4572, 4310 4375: 1.13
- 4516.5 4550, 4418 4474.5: 1.02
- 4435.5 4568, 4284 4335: 1.07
